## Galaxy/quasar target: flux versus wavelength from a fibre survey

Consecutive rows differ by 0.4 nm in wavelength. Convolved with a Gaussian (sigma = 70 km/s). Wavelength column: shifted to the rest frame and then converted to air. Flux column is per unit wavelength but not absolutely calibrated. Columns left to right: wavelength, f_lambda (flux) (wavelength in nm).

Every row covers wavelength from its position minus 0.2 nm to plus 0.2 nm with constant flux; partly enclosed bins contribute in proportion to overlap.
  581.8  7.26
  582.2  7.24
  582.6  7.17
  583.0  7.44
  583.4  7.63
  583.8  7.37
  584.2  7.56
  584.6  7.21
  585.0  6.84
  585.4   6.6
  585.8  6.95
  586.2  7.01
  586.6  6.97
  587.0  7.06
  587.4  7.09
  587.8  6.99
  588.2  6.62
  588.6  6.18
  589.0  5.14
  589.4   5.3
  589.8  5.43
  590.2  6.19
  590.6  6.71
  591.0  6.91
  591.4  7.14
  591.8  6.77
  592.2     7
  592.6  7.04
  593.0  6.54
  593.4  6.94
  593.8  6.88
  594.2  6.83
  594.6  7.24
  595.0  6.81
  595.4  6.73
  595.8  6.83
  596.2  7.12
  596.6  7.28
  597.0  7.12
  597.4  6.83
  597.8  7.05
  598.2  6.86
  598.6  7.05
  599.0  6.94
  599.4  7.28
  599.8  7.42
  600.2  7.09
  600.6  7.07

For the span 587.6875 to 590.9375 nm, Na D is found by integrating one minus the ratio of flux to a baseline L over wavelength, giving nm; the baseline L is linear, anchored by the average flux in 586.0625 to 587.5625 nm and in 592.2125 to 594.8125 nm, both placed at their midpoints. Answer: 0.42 nm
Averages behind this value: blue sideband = 7.03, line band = 6.08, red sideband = 6.92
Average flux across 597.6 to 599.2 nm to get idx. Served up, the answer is 6.98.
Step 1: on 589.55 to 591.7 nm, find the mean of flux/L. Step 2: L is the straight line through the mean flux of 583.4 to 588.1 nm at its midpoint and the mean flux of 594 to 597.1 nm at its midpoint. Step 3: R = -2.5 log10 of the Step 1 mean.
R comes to 0.092 mag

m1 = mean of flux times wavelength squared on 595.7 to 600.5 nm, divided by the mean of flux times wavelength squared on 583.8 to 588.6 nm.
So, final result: 1.1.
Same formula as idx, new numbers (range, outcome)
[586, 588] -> 7.02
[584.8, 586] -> 6.8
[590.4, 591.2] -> 6.81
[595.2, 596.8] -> 6.99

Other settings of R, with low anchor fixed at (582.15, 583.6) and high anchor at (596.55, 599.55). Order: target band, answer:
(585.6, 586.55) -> 0.05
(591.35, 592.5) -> 0.03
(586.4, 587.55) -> 0.04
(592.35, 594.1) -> 0.05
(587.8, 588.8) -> 0.12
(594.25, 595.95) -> 0.03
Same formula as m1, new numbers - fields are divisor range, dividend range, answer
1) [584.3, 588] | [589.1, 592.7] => 0.94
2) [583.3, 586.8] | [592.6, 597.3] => 1.01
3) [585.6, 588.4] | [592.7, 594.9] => 1.01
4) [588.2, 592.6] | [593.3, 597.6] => 1.12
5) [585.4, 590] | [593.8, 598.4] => 1.11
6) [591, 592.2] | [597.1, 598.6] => 1.02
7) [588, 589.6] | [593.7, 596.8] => 1.23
